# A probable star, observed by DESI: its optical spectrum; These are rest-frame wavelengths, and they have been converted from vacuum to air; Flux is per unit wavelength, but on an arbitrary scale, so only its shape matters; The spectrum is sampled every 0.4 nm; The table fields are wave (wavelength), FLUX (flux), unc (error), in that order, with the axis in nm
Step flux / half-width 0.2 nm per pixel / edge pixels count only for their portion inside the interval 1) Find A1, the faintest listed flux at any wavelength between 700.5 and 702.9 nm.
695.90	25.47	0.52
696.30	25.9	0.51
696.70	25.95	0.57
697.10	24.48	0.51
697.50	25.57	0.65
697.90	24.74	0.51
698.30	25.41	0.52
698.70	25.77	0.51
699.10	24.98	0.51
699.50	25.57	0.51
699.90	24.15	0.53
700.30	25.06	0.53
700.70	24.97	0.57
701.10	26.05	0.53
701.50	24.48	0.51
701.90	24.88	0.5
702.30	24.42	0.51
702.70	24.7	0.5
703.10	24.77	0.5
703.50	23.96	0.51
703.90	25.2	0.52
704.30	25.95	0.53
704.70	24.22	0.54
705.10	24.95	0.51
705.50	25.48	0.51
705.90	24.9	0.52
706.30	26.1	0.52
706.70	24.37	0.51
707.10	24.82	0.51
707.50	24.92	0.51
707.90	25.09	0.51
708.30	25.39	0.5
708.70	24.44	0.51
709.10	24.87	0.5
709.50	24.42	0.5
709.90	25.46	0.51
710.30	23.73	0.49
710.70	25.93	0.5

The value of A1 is 24.42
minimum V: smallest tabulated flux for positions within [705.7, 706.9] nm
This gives 24.37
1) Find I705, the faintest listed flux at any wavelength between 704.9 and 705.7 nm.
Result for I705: 24.95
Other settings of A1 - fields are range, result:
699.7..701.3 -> 24.15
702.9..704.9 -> 23.96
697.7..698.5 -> 24.74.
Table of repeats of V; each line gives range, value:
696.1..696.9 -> 25.9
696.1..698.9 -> 24.48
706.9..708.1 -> 24.82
